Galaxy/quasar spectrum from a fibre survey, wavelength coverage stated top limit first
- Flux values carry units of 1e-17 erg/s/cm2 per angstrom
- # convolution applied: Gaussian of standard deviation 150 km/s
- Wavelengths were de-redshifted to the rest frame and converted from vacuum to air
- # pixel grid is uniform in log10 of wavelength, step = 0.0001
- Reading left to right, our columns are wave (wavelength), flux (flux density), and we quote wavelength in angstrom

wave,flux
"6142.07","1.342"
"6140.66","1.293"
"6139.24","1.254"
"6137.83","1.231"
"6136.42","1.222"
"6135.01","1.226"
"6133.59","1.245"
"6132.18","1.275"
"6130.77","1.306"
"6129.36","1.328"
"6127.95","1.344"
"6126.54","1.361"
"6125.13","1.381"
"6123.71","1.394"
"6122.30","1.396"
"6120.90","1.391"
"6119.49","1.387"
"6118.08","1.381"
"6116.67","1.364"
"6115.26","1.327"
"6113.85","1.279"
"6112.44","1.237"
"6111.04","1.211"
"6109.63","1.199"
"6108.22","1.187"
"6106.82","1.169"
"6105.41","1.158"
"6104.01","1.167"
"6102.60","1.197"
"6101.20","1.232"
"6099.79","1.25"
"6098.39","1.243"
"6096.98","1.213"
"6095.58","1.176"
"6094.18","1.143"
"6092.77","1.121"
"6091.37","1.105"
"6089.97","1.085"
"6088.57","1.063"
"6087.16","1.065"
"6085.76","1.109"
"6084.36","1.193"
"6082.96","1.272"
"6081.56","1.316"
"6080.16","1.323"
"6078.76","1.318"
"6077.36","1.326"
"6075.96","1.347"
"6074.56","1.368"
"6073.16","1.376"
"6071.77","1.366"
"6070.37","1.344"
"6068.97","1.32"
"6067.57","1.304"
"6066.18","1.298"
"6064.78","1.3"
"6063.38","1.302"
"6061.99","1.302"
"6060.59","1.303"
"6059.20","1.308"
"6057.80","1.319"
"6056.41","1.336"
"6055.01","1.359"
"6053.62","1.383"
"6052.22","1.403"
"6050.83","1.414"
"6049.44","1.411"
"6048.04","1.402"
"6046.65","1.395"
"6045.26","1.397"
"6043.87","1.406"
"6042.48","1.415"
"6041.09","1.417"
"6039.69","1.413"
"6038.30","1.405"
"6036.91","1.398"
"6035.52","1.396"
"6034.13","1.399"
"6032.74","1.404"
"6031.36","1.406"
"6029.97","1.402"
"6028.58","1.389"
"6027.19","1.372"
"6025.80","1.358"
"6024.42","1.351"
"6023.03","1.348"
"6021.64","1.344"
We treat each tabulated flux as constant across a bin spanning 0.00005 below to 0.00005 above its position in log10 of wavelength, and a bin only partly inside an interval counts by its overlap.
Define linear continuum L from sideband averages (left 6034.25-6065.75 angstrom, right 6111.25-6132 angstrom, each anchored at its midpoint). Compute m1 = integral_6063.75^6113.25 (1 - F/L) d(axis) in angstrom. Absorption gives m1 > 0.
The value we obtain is 4.5 angstrom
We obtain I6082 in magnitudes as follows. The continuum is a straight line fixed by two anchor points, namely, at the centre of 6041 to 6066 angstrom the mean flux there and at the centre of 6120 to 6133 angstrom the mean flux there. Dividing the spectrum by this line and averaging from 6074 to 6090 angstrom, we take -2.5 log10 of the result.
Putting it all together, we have 0.10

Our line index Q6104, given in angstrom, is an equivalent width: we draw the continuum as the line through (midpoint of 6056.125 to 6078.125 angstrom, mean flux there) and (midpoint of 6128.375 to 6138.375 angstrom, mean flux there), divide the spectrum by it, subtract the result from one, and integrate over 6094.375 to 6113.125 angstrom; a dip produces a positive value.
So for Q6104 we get 1.3 angstrom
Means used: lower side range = 1.33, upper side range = 1.27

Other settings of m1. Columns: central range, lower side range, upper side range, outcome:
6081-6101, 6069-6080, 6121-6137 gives 2.53 angstrom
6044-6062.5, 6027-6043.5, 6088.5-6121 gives -0.15 angstrom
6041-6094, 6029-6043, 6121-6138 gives 2.83 angstrom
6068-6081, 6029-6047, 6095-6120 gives -0.22 angstrom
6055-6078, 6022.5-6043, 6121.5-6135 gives 0.72 angstrom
